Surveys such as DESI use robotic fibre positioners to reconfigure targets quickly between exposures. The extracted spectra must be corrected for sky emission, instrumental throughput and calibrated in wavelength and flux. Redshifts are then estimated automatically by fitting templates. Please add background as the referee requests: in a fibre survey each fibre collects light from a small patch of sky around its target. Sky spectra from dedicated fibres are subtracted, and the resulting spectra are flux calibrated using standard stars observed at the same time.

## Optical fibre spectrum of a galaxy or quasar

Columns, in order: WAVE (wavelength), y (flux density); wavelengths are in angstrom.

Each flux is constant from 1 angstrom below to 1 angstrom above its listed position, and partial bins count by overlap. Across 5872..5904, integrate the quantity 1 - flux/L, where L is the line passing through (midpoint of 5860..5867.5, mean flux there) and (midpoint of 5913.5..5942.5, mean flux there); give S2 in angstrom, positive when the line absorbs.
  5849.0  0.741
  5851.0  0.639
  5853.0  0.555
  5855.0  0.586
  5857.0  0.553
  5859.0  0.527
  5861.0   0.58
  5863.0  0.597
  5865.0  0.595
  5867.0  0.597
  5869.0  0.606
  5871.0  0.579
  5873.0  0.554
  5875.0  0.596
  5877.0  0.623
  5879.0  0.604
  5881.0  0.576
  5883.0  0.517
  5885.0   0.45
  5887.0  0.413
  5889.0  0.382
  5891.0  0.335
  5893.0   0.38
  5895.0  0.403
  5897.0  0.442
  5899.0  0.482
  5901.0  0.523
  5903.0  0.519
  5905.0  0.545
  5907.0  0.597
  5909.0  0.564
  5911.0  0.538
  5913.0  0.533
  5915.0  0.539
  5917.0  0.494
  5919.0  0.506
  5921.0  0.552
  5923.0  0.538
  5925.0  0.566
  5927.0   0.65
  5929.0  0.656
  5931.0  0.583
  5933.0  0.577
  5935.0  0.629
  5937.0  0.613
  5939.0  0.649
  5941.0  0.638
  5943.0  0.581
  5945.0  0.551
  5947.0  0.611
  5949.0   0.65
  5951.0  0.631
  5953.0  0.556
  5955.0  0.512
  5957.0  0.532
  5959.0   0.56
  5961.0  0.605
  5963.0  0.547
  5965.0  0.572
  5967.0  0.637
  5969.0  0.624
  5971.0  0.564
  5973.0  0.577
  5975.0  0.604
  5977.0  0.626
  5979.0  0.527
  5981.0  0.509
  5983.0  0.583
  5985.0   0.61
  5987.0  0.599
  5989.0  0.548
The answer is 5.5 angstrom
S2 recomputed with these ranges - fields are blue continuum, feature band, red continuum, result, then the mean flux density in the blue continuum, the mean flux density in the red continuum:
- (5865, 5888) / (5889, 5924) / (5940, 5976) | 4.5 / 0.558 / 0.586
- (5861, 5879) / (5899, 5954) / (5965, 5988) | 1.3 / 0.593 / 0.587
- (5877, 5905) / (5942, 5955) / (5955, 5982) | -1.0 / 0.472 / 0.573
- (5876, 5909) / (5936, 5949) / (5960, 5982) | -1.5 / 0.489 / 0.581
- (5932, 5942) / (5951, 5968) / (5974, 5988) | 0.9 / 0.621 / 0.58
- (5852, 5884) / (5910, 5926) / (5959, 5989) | 1.3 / 0.578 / 0.583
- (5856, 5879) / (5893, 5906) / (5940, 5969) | 2.4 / 0.583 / 0.586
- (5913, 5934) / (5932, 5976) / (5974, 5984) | -1.9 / 0.565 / 0.57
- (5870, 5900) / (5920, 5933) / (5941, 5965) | -1.1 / 0.489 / 0.578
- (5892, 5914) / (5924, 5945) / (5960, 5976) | -2.5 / 0.502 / 0.591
